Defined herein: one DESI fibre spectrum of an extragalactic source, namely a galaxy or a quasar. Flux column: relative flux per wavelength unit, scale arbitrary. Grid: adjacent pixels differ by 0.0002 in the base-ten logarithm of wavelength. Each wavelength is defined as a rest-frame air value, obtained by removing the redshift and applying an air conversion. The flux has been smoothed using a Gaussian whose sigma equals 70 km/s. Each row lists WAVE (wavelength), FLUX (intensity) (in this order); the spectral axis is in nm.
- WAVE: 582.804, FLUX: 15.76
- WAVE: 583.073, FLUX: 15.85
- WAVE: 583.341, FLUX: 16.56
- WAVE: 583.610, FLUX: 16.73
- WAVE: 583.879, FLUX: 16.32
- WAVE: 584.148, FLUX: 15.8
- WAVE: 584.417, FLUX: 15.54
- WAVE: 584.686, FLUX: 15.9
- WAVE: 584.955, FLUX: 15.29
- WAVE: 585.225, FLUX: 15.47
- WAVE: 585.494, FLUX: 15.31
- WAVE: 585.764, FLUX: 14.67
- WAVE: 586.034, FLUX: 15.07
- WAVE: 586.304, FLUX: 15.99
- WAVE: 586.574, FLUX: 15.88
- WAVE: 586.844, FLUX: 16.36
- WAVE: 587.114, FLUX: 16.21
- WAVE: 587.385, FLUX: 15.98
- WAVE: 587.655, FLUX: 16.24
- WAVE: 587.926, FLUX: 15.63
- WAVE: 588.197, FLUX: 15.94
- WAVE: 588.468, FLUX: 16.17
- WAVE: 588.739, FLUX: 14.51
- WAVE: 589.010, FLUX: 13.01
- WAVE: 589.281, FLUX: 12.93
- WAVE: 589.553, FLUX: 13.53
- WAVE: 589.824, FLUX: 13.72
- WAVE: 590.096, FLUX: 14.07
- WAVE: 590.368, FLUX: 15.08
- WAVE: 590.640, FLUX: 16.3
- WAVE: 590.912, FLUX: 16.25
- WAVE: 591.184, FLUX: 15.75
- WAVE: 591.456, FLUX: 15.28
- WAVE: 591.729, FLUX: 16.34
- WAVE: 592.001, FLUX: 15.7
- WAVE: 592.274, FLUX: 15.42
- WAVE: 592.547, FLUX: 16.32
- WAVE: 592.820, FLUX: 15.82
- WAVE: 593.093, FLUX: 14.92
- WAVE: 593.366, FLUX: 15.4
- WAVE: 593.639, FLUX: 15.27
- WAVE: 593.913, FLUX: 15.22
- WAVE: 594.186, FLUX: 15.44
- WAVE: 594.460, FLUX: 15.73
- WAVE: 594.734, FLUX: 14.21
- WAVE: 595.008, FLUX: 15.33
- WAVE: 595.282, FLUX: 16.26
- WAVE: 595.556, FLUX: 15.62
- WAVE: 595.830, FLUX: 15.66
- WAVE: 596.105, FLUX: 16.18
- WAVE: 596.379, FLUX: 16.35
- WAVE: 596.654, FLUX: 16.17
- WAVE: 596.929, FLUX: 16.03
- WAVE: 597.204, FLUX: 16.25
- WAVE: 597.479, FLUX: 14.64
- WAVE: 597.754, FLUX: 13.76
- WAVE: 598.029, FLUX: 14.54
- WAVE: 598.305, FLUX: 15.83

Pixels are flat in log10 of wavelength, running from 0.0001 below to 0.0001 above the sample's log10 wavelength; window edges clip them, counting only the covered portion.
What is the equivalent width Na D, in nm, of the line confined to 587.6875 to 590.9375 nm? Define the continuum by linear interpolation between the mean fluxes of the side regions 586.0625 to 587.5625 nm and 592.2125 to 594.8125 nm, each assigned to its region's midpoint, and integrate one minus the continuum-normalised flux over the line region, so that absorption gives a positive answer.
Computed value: 0.21 nm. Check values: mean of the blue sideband 16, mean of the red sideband 15.4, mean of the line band 14.8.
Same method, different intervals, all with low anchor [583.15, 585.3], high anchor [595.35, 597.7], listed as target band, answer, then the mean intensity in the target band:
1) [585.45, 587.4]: 0.03 nm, 15.7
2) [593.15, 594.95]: 0.07 nm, 15.2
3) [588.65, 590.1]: 0.21 nm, 13.6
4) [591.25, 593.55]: 0.03 nm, 15.6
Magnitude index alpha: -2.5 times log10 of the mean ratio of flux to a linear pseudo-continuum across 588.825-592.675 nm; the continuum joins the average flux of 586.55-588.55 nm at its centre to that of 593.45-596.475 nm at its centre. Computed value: 0.06 mag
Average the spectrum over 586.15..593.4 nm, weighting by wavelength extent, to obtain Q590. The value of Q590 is 15.4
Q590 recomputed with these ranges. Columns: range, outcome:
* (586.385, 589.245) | 15.5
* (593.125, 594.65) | 15.3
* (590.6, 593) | 15.9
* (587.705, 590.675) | 14.6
